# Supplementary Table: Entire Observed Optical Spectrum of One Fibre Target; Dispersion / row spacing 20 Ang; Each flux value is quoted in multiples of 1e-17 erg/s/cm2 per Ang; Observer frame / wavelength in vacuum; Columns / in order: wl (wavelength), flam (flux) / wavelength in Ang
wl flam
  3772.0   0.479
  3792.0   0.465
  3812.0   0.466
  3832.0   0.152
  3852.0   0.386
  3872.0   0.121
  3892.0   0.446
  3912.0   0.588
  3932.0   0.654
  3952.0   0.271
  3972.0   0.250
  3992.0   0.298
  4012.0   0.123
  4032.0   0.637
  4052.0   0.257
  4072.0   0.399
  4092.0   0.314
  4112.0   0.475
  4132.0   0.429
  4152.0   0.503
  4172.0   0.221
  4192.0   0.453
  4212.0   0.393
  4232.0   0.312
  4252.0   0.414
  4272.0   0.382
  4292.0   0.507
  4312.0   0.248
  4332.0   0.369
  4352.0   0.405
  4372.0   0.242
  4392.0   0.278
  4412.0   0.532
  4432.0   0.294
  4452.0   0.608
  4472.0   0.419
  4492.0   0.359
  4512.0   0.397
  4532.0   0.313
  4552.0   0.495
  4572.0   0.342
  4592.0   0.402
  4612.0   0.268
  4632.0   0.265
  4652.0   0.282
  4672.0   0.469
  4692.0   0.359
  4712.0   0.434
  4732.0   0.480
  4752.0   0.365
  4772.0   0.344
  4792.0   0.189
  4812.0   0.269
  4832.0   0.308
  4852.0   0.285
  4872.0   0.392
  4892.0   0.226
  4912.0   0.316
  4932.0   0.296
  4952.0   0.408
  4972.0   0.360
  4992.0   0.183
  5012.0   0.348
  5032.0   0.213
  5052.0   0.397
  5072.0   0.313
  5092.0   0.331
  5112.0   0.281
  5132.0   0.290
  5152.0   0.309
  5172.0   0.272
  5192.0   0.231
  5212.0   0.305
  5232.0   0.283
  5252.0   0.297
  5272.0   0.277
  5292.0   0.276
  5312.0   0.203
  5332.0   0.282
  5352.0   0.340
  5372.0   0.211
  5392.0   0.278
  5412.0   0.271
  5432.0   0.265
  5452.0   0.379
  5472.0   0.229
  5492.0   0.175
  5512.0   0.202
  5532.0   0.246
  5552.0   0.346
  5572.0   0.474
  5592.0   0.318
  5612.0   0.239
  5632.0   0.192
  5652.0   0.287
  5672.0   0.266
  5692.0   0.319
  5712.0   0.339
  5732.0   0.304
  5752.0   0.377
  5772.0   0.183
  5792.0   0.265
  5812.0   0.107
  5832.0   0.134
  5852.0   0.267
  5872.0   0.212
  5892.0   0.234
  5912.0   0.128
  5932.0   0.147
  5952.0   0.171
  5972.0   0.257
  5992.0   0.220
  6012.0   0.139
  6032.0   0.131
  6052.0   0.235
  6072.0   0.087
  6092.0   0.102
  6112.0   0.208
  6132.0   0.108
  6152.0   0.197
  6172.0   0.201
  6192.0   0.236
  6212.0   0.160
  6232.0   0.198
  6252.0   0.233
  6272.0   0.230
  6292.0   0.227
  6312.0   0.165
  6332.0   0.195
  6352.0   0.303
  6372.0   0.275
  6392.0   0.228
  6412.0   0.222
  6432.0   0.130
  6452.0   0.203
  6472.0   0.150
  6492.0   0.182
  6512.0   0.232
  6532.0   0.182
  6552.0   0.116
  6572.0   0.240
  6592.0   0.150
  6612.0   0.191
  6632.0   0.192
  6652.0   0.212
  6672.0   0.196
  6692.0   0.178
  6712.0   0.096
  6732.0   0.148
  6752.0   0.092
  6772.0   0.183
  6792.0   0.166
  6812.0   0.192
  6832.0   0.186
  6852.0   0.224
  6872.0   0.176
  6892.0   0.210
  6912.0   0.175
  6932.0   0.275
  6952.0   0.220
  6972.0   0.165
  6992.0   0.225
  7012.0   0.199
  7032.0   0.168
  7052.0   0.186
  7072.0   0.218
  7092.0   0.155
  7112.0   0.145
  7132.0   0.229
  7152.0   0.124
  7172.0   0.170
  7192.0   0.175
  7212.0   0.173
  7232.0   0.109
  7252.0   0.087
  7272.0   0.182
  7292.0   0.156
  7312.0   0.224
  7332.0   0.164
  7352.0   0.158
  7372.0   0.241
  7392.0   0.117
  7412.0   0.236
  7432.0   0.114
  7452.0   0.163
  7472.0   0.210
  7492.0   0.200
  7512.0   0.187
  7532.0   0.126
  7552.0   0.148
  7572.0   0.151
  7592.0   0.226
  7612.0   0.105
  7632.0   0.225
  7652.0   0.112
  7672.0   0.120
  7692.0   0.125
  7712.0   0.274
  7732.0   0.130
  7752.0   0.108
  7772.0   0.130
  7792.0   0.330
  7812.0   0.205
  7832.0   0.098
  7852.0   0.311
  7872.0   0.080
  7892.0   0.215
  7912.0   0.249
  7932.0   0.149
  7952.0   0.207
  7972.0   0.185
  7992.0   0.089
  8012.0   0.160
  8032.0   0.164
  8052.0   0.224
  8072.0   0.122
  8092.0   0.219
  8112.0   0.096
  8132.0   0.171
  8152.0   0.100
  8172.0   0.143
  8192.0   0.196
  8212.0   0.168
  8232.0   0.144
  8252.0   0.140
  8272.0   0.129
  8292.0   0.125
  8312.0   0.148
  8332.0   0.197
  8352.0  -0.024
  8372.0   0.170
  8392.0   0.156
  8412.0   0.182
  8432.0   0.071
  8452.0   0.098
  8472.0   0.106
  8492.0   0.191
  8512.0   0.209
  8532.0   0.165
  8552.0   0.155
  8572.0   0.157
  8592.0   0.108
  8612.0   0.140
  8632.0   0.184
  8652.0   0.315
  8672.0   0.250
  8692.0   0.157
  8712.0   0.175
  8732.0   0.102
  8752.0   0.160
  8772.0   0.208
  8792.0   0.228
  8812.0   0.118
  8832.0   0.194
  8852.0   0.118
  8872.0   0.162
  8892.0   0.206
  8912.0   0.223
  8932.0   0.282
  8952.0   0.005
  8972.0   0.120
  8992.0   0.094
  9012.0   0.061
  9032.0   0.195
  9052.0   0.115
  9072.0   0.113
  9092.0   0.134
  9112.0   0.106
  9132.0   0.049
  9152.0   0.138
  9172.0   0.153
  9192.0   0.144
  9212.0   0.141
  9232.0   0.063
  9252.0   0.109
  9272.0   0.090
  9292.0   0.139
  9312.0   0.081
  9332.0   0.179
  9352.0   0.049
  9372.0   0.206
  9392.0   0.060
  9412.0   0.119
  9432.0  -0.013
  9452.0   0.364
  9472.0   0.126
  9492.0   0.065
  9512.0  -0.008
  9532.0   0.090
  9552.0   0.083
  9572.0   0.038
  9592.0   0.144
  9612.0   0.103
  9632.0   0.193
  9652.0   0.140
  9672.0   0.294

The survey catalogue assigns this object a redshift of 1.60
